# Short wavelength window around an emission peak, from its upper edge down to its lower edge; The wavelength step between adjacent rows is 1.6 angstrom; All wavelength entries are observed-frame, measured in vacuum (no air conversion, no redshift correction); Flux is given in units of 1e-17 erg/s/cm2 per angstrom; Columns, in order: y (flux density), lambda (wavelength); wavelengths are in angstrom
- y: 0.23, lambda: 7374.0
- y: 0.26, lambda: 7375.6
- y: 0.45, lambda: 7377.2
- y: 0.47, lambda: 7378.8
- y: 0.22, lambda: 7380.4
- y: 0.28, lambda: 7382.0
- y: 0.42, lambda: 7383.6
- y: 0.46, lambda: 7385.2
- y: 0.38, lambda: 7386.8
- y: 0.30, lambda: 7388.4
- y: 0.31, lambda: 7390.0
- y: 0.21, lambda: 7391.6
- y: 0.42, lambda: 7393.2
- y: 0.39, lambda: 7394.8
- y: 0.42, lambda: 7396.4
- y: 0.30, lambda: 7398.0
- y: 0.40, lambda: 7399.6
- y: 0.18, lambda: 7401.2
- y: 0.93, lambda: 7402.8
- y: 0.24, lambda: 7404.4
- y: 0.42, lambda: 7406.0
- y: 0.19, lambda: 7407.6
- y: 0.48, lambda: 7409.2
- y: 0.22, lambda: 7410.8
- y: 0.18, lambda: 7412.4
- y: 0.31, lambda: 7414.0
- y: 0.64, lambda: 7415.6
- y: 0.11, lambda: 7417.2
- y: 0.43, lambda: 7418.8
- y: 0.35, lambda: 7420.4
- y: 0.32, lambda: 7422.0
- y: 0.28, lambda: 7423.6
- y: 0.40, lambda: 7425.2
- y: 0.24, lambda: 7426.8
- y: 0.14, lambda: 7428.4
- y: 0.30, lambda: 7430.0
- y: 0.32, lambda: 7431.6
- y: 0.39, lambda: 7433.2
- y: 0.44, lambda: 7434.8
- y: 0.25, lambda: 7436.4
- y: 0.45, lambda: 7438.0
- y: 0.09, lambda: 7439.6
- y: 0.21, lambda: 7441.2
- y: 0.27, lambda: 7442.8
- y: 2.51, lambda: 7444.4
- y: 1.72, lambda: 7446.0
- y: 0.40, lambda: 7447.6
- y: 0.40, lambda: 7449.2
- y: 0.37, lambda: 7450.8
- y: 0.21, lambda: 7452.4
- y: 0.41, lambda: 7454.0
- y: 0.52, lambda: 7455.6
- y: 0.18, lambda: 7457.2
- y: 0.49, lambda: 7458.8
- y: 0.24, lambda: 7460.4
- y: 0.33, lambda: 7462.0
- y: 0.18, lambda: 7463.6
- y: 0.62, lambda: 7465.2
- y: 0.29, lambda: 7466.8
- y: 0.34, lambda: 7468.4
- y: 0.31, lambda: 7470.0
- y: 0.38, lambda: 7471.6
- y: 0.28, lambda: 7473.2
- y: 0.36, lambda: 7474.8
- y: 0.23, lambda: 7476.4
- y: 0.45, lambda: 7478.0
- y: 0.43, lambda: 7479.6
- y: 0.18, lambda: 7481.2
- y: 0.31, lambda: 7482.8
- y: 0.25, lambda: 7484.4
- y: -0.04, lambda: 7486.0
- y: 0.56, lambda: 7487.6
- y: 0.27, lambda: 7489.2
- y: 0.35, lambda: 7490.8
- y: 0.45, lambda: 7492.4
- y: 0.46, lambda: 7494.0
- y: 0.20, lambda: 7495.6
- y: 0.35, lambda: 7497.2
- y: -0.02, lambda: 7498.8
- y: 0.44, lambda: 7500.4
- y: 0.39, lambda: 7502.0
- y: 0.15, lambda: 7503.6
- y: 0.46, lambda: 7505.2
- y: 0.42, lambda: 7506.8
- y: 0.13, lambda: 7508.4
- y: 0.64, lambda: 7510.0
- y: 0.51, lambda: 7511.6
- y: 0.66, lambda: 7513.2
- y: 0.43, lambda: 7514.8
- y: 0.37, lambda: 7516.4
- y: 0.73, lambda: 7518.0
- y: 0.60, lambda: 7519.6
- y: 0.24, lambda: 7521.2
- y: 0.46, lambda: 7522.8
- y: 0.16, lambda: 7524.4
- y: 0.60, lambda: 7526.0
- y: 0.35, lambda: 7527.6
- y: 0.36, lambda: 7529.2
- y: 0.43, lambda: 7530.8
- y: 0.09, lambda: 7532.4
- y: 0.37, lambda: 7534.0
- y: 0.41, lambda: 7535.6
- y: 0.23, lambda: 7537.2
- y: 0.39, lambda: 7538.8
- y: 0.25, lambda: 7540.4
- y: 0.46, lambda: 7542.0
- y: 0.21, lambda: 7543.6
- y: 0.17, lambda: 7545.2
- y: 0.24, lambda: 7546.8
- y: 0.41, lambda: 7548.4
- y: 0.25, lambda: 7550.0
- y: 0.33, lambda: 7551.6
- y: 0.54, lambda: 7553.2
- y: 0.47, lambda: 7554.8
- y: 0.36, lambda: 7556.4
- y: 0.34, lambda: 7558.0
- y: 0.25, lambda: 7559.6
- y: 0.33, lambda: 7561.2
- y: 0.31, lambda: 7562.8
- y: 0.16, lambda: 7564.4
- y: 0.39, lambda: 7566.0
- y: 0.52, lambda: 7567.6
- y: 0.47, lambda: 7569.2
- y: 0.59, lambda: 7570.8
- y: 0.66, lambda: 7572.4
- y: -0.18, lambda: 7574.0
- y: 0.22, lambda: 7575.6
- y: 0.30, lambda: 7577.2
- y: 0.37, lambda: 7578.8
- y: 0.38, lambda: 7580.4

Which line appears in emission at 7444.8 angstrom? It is Halpha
